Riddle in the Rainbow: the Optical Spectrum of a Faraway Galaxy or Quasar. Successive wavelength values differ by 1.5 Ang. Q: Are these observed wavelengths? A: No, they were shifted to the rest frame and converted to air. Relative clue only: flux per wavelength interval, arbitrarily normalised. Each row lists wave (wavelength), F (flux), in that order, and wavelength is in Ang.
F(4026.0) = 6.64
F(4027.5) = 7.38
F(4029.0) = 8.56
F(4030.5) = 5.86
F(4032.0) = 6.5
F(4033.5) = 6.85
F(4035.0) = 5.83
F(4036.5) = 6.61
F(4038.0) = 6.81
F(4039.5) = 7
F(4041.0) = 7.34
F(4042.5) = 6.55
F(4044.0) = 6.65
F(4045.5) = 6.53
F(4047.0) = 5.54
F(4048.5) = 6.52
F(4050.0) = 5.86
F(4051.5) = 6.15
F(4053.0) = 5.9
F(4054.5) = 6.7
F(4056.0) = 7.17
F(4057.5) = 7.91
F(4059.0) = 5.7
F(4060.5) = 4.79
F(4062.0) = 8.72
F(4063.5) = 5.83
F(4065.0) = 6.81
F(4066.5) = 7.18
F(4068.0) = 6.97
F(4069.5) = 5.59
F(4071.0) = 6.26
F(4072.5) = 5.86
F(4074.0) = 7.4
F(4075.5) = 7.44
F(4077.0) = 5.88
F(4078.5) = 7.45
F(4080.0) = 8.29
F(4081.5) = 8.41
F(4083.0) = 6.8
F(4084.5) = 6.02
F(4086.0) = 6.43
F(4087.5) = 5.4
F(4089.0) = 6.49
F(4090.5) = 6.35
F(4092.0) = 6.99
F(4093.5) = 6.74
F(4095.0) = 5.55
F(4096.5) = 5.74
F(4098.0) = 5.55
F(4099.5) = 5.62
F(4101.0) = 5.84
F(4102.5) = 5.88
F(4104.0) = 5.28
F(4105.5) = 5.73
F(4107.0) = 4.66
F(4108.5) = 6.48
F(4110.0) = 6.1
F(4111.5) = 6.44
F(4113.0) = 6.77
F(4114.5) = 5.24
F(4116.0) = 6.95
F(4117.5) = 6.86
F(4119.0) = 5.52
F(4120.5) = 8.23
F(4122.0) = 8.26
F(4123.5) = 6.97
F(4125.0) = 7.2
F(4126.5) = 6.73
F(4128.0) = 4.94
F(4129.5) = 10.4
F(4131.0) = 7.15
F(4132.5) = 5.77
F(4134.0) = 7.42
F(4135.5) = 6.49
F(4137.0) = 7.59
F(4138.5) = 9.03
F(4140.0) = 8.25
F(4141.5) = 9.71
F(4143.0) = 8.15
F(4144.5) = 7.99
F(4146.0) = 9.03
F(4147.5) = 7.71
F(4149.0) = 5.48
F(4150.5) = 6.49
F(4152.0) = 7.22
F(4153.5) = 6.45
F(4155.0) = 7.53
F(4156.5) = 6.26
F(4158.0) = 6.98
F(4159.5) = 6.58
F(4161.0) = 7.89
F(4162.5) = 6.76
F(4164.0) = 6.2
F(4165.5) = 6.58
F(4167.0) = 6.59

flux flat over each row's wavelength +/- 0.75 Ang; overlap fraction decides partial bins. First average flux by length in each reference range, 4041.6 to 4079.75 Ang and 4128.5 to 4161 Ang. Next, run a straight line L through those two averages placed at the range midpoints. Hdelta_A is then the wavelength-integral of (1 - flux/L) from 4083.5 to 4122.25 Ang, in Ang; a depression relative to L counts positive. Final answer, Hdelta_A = 4.7 Ang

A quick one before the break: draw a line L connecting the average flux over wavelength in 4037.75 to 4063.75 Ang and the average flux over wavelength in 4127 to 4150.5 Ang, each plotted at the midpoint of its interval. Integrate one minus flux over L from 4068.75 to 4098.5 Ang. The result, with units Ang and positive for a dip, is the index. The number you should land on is 1.7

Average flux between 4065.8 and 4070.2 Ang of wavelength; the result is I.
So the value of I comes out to 6.58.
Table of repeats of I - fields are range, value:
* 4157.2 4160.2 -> 6.77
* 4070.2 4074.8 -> 6.51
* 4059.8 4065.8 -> 6.56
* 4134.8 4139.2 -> 7.7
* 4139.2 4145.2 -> 8.53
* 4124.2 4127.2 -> 6.97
